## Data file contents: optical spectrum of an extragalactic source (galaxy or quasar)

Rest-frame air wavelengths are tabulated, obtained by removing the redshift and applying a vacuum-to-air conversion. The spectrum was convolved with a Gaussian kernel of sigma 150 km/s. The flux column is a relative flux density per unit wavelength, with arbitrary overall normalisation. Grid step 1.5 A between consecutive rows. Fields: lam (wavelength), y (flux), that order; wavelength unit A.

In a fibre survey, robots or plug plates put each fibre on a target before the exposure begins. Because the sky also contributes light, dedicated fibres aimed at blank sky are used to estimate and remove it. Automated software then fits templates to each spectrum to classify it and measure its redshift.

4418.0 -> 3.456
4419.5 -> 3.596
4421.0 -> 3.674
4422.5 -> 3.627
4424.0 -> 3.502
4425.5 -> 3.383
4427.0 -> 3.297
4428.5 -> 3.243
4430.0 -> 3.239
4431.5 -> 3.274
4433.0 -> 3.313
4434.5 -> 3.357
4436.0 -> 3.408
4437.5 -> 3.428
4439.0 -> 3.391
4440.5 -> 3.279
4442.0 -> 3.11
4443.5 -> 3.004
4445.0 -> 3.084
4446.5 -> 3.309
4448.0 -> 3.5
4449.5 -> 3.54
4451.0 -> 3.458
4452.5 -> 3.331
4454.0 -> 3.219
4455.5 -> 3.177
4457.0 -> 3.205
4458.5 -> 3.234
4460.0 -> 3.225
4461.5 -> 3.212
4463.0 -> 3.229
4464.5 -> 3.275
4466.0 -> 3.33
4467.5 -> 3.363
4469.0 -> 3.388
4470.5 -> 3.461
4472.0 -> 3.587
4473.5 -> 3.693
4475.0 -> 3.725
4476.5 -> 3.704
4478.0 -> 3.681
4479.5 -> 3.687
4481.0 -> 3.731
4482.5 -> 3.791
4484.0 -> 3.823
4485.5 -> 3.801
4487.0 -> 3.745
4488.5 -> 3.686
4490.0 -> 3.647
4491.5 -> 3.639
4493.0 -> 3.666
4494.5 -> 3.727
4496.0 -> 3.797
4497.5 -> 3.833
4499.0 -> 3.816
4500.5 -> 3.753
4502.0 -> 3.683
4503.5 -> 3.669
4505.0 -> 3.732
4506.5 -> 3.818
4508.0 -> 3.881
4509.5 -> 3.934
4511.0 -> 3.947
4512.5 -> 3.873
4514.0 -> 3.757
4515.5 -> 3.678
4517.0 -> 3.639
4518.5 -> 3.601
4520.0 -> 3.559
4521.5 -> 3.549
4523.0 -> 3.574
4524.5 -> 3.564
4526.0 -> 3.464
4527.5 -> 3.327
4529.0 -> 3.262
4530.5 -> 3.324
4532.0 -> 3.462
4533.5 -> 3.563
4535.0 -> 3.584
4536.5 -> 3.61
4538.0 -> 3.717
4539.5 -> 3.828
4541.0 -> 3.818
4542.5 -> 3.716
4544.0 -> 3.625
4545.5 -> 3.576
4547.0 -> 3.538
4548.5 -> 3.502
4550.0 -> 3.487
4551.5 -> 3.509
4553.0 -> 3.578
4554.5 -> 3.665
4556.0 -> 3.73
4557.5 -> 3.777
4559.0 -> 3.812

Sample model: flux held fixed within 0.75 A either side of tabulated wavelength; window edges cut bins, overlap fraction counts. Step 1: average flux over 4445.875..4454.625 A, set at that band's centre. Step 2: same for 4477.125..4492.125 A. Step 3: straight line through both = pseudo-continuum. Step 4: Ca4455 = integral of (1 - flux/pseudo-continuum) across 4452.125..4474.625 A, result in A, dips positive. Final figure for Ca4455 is 1.2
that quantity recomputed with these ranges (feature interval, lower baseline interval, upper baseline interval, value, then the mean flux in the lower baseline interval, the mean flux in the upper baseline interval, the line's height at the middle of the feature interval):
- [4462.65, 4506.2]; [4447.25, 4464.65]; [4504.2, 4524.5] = -1.7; 3.3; 3.73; 3.51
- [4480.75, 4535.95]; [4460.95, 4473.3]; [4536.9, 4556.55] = -2.6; 3.37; 3.64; 3.51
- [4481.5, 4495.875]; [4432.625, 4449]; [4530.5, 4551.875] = -1.2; 3.29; 3.6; 3.44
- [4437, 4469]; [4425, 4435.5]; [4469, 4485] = 1.8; 3.3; 3.68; 3.48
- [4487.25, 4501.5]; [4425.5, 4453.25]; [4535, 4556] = -1.0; 3.31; 3.63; 3.48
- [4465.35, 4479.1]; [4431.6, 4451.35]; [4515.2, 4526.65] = -0.5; 3.32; 3.58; 3.42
